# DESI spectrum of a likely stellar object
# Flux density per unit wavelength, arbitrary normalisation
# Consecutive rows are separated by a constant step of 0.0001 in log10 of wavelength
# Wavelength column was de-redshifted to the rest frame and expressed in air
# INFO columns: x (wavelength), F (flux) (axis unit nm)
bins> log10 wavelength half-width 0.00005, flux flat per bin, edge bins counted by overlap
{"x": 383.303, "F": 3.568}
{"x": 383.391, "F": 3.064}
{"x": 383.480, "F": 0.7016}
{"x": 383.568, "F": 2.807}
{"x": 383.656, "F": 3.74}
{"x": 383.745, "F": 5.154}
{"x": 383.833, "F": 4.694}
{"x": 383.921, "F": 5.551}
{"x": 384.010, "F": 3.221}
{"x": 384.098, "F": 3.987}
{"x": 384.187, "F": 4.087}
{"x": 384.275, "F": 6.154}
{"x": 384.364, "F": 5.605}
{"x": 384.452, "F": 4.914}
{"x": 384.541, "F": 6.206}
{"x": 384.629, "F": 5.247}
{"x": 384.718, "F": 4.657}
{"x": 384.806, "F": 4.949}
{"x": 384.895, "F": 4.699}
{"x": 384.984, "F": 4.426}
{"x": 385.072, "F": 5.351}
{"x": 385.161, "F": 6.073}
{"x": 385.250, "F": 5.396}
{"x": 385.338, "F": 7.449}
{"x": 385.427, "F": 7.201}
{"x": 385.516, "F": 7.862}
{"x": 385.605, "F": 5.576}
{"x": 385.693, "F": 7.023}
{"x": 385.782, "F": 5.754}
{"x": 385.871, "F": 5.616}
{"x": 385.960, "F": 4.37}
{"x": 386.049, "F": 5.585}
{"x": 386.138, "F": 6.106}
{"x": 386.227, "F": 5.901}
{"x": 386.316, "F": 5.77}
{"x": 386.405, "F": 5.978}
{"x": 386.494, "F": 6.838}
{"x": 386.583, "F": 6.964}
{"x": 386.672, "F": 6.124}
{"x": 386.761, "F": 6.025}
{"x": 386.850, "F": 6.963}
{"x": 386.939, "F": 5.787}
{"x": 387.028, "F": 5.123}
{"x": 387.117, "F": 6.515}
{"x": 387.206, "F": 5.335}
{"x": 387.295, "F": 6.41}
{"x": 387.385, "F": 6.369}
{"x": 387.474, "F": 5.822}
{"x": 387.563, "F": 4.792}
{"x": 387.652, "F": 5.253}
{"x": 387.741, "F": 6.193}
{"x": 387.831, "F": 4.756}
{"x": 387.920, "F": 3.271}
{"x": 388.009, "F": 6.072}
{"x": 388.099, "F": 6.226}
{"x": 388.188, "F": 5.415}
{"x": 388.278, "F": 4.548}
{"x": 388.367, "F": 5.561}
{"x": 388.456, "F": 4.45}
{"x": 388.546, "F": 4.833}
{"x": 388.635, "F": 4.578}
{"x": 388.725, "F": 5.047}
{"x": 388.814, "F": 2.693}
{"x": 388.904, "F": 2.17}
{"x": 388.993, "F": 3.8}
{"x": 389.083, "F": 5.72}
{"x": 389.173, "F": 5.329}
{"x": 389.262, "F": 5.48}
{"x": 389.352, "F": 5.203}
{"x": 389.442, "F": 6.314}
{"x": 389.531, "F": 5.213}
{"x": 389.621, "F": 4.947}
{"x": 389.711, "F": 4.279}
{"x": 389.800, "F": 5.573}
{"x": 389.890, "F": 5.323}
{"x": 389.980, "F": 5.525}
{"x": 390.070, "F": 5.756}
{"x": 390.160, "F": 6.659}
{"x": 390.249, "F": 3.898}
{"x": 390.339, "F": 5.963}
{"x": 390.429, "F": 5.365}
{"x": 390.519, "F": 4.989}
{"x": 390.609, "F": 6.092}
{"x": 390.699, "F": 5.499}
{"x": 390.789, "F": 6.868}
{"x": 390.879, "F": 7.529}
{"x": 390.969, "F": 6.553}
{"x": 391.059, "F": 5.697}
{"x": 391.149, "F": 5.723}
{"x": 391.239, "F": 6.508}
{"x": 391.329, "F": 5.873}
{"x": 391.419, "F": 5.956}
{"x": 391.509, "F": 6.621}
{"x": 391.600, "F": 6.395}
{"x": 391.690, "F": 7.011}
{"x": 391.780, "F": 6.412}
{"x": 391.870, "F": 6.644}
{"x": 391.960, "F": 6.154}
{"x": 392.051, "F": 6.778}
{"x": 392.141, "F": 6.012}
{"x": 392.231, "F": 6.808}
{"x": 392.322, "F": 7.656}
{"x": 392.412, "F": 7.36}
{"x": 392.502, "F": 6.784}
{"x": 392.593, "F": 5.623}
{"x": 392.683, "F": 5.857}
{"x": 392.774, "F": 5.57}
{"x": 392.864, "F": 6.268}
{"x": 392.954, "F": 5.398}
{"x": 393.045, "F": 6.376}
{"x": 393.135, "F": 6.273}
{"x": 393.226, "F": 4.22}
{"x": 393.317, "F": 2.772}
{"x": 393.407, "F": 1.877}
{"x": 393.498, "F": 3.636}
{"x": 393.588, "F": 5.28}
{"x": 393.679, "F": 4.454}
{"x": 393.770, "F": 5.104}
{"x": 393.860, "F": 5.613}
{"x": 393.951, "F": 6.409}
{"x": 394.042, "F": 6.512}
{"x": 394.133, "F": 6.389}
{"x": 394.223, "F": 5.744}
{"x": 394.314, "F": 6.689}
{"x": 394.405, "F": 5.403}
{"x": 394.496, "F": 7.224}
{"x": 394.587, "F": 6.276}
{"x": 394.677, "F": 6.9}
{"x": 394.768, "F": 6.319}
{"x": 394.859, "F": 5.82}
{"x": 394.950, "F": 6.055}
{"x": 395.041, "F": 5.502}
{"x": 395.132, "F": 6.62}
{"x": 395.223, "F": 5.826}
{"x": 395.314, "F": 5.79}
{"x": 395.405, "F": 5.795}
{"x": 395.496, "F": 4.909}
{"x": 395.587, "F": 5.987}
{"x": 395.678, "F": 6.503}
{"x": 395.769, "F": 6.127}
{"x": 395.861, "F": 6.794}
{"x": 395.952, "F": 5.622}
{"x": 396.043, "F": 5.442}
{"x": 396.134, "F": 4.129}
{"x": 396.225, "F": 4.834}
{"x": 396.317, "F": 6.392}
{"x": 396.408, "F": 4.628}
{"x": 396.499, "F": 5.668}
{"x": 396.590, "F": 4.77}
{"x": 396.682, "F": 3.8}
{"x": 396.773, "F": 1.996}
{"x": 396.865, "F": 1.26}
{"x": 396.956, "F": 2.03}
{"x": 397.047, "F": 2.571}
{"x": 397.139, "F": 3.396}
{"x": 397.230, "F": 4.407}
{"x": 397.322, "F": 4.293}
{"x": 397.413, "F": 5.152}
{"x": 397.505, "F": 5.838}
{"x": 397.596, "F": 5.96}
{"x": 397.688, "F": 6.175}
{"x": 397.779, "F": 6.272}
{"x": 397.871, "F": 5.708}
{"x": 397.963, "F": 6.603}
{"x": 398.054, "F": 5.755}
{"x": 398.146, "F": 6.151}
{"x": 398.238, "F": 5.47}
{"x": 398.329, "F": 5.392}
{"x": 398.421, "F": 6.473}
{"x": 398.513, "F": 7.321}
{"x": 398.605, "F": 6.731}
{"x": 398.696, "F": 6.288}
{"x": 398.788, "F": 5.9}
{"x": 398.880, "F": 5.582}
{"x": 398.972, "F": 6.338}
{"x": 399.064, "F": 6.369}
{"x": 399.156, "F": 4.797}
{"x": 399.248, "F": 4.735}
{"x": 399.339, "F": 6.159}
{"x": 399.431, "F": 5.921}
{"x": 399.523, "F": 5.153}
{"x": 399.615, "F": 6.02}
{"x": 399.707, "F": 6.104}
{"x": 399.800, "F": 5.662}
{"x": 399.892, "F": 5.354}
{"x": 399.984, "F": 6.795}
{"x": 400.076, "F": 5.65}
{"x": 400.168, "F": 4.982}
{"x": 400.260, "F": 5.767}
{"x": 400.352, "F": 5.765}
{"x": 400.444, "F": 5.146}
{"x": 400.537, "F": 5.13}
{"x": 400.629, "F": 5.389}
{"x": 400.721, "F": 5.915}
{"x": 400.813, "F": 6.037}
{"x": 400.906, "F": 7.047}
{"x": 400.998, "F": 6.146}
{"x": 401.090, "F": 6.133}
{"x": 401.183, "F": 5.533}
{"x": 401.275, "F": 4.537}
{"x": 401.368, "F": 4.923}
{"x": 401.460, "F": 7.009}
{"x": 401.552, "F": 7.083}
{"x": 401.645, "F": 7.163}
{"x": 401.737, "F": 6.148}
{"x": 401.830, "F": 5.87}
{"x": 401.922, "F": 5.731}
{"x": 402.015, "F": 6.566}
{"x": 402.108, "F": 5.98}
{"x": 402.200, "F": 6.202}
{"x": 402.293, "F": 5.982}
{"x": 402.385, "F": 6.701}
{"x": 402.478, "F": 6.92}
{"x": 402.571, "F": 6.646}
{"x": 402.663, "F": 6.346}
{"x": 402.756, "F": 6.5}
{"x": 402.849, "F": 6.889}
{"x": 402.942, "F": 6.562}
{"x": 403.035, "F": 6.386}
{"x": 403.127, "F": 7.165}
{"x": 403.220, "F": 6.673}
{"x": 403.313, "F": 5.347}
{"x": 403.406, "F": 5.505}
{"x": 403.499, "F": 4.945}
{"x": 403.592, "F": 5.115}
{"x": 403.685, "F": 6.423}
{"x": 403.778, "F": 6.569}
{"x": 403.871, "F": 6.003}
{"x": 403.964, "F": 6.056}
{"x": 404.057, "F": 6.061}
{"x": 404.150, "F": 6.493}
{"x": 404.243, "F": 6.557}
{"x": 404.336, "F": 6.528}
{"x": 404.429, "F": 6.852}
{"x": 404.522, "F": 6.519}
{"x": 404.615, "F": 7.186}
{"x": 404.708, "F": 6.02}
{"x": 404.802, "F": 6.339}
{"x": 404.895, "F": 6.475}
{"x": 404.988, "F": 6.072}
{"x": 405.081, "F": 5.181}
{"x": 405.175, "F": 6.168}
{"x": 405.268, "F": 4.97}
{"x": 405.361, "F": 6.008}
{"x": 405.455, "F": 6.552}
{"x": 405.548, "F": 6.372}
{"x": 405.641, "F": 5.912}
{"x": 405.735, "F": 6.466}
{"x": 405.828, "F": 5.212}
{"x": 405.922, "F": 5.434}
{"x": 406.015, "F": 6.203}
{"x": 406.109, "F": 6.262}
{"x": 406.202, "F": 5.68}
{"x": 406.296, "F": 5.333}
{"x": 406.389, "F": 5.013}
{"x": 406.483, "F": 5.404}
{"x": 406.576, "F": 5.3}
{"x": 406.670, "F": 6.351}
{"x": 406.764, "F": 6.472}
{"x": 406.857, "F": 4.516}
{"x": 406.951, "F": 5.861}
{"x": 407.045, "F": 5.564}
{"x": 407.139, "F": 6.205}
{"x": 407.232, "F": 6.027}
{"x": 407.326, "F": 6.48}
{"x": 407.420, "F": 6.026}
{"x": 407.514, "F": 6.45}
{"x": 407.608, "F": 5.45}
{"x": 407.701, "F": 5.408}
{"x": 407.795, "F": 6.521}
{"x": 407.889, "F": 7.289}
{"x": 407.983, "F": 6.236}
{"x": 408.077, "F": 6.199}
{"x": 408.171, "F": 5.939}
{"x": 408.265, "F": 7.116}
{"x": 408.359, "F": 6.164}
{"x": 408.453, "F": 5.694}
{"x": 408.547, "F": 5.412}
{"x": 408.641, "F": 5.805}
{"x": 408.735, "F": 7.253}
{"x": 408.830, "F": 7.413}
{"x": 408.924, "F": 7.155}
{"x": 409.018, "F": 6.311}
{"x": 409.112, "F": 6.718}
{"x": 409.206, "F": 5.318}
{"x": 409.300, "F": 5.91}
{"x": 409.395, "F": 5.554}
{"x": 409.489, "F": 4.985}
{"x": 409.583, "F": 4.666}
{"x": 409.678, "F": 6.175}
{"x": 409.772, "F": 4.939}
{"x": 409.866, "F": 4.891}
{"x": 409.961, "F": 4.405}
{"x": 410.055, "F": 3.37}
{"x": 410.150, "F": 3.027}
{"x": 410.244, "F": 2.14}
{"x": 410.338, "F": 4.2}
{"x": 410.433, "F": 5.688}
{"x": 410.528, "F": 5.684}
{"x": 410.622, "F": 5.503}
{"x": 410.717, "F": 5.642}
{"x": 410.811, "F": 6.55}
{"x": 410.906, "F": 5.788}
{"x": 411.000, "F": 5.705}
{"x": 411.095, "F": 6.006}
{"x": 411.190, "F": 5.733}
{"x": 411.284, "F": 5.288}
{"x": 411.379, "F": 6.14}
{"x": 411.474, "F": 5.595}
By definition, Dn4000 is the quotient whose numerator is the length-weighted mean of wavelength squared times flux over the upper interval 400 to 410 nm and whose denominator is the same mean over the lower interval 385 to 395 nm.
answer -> 1.13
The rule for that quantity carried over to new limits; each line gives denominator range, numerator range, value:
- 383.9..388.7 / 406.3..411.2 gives 1.14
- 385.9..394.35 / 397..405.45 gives 1.12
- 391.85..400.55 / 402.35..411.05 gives 1.12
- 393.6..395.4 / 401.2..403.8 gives 1.07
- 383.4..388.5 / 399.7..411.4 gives 1.21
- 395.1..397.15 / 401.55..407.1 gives 1.32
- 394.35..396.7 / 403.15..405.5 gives 1.11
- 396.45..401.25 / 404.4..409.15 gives 1.17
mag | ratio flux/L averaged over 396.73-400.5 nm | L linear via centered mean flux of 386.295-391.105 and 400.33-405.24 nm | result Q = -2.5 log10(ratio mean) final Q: 0.12 mag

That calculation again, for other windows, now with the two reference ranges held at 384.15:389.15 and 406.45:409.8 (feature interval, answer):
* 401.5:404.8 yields -0.08 mag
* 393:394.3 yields 0.12 mag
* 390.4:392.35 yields -0.13 mag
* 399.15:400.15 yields 0.02 mag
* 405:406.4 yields 0.03 mag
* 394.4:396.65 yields -0.02 mag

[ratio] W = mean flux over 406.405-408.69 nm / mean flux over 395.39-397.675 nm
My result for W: 1.3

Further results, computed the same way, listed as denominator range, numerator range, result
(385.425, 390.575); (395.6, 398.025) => 0.89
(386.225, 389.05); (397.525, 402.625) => 1.12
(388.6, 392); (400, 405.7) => 1.10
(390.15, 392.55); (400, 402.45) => 0.95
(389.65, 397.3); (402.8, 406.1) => 1.11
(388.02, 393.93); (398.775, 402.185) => 1.06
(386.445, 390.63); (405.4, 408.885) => 1.13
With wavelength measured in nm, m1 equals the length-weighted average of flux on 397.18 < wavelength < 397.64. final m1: 5.11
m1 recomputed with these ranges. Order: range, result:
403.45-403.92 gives 5.81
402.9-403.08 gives 6.47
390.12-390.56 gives 5.37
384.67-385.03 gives 4.69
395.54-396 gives 6.19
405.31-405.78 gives 6.25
